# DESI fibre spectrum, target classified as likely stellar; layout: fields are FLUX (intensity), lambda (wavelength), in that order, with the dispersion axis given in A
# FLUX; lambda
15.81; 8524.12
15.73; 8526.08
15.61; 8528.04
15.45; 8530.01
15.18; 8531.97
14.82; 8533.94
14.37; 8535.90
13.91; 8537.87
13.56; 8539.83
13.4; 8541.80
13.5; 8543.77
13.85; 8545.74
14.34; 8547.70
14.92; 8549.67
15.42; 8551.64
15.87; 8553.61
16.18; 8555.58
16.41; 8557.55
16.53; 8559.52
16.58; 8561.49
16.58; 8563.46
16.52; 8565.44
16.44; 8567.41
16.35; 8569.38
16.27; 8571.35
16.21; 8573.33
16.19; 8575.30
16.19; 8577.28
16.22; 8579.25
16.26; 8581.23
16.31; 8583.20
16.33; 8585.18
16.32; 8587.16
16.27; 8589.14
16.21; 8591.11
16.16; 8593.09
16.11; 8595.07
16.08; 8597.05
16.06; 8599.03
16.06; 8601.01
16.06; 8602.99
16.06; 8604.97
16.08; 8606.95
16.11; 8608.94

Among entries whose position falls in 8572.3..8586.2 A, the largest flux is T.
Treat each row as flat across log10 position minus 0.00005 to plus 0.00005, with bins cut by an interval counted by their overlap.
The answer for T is 16.33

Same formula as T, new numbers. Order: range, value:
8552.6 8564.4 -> 16.58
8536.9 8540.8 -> 13.91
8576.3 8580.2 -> 16.22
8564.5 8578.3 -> 16.52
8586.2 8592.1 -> 16.32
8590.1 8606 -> 16.21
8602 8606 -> 16.06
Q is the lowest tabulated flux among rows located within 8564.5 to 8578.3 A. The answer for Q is 16.19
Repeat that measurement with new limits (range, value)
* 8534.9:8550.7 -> 13.4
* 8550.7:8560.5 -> 15.42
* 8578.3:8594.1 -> 16.16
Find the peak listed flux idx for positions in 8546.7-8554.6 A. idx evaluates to 15.87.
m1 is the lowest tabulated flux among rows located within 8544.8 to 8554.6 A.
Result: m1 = 13.85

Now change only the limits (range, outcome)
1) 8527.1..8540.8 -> 13.56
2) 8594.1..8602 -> 16.06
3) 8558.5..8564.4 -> 16.53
